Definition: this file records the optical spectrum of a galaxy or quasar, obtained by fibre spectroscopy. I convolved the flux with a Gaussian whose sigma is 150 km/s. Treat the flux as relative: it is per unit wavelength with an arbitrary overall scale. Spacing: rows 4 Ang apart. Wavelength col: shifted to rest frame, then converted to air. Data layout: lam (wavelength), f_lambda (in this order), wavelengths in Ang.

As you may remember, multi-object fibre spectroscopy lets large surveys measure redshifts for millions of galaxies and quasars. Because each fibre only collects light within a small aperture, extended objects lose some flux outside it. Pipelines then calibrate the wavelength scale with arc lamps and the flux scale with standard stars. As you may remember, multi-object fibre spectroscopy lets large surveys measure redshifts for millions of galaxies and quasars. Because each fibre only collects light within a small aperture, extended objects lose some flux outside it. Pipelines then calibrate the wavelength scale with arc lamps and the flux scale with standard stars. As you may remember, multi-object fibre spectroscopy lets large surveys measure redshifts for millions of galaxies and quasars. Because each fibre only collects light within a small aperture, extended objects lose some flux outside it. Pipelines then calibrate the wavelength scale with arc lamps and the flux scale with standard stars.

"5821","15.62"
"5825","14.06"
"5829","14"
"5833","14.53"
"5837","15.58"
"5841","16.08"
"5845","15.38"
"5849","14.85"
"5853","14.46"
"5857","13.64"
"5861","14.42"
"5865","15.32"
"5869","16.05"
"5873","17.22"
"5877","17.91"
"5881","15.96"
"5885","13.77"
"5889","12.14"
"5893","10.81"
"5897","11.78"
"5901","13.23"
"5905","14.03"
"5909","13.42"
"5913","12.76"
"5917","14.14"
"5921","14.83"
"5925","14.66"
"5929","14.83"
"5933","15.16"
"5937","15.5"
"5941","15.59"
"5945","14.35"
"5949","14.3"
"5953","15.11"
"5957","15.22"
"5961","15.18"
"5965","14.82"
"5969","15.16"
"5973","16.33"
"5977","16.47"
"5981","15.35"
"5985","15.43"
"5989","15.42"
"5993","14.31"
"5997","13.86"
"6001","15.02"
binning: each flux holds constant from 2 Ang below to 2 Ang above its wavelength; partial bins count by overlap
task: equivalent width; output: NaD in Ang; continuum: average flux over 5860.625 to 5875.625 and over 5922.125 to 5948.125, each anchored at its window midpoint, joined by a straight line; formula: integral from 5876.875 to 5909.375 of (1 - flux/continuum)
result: 4.53 Ang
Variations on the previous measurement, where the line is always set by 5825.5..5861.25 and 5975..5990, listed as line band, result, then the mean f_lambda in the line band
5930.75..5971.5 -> 1.1 Ang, 15.1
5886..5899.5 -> 2.9 Ang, 11.8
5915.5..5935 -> 0.7 Ang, 14.7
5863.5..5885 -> -1.9 Ang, 16.3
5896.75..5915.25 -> 2.4 Ang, 13.2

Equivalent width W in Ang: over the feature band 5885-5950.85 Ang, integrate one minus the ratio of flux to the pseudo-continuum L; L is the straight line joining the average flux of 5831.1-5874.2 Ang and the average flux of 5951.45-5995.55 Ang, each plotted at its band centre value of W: 6.2 Ang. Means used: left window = 15.2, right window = 15.3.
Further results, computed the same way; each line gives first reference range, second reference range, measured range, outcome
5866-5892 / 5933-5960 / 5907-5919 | 1.4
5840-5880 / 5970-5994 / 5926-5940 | 0.4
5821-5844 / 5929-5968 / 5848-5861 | 0.6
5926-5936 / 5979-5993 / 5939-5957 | 0.2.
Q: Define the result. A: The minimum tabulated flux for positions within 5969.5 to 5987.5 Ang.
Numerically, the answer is 15.35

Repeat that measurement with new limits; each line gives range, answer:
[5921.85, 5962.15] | 14.3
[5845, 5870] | 13.64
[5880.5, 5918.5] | 10.81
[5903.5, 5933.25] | 12.76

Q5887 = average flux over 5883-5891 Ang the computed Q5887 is 13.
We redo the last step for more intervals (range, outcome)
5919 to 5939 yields 15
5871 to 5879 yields 17.6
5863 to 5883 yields 16.5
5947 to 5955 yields 14.7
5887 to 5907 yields 12.4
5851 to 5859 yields 14.1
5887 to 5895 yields 11.5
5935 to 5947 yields 15.1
